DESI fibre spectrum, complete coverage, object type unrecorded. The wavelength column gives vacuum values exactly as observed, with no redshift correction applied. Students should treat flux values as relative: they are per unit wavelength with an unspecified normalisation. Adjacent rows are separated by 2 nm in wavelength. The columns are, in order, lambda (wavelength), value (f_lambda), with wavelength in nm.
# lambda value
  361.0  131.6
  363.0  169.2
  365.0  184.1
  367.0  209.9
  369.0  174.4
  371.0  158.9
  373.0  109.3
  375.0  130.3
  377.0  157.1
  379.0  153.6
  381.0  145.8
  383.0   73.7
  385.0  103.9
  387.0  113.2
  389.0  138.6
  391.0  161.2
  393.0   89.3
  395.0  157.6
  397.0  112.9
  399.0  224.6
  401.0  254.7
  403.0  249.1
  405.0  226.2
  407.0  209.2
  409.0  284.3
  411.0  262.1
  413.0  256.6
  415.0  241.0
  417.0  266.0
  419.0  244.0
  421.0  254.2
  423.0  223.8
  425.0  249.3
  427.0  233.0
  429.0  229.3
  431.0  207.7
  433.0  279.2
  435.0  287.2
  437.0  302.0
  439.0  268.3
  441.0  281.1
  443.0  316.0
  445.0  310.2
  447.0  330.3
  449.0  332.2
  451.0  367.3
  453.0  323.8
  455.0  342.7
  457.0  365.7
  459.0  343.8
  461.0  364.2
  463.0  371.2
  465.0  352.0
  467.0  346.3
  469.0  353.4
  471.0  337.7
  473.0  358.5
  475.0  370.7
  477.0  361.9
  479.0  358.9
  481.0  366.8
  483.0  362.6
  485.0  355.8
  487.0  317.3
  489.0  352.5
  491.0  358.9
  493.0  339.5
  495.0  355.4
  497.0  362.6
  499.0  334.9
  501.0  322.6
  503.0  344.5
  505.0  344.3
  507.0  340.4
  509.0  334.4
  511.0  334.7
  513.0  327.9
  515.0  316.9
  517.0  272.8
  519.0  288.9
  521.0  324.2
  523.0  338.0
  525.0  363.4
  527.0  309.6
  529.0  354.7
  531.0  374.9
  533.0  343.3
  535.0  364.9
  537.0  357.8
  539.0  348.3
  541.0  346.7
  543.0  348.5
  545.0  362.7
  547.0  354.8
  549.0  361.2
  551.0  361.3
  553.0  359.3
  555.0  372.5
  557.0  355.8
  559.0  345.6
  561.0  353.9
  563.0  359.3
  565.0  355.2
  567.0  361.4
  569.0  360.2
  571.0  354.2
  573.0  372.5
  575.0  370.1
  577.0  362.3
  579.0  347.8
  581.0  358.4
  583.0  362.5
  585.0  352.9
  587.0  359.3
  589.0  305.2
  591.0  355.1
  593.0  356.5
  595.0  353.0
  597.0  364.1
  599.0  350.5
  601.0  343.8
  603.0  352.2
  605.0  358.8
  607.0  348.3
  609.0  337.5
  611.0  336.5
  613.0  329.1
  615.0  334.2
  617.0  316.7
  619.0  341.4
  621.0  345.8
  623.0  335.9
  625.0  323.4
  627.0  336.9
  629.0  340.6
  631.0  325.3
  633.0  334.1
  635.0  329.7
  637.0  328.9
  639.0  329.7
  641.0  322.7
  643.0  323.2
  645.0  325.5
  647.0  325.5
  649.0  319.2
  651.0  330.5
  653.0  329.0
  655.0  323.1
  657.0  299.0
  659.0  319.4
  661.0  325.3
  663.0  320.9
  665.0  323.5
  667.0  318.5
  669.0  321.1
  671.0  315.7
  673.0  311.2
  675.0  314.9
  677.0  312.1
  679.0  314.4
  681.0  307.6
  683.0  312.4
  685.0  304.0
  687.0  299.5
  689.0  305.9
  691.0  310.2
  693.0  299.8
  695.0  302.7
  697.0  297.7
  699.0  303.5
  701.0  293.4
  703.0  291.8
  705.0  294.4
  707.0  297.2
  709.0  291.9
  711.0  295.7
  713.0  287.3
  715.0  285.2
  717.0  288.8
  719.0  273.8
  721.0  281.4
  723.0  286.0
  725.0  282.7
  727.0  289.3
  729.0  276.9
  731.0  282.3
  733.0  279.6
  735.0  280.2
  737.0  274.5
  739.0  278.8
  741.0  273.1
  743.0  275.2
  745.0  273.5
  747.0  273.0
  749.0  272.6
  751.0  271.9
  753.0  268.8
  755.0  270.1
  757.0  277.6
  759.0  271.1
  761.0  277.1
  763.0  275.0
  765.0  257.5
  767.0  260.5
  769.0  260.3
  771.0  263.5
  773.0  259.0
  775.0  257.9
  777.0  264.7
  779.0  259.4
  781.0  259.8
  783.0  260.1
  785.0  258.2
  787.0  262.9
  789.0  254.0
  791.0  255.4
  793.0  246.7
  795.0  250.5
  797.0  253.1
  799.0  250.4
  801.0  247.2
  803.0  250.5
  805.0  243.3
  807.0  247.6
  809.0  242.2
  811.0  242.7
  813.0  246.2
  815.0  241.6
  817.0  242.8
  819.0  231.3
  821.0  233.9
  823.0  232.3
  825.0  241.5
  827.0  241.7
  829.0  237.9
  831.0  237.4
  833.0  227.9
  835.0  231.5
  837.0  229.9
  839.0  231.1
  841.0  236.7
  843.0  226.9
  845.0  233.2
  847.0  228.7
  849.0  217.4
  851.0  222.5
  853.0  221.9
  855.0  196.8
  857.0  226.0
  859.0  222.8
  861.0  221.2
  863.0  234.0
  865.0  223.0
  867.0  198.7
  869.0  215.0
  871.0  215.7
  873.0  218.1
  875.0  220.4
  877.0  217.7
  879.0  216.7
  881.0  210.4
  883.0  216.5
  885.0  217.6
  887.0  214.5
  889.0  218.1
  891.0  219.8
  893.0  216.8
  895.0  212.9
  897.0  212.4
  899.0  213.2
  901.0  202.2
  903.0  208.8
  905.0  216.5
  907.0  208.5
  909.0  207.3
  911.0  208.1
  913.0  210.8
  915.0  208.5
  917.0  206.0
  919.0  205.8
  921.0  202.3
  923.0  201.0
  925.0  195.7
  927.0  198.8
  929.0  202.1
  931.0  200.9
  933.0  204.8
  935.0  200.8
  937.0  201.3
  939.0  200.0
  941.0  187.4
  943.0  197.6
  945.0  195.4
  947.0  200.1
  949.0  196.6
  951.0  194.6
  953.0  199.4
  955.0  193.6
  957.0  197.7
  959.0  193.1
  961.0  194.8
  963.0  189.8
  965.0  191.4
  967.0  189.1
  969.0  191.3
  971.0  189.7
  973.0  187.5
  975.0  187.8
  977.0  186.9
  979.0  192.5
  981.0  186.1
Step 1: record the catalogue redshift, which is 0.000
